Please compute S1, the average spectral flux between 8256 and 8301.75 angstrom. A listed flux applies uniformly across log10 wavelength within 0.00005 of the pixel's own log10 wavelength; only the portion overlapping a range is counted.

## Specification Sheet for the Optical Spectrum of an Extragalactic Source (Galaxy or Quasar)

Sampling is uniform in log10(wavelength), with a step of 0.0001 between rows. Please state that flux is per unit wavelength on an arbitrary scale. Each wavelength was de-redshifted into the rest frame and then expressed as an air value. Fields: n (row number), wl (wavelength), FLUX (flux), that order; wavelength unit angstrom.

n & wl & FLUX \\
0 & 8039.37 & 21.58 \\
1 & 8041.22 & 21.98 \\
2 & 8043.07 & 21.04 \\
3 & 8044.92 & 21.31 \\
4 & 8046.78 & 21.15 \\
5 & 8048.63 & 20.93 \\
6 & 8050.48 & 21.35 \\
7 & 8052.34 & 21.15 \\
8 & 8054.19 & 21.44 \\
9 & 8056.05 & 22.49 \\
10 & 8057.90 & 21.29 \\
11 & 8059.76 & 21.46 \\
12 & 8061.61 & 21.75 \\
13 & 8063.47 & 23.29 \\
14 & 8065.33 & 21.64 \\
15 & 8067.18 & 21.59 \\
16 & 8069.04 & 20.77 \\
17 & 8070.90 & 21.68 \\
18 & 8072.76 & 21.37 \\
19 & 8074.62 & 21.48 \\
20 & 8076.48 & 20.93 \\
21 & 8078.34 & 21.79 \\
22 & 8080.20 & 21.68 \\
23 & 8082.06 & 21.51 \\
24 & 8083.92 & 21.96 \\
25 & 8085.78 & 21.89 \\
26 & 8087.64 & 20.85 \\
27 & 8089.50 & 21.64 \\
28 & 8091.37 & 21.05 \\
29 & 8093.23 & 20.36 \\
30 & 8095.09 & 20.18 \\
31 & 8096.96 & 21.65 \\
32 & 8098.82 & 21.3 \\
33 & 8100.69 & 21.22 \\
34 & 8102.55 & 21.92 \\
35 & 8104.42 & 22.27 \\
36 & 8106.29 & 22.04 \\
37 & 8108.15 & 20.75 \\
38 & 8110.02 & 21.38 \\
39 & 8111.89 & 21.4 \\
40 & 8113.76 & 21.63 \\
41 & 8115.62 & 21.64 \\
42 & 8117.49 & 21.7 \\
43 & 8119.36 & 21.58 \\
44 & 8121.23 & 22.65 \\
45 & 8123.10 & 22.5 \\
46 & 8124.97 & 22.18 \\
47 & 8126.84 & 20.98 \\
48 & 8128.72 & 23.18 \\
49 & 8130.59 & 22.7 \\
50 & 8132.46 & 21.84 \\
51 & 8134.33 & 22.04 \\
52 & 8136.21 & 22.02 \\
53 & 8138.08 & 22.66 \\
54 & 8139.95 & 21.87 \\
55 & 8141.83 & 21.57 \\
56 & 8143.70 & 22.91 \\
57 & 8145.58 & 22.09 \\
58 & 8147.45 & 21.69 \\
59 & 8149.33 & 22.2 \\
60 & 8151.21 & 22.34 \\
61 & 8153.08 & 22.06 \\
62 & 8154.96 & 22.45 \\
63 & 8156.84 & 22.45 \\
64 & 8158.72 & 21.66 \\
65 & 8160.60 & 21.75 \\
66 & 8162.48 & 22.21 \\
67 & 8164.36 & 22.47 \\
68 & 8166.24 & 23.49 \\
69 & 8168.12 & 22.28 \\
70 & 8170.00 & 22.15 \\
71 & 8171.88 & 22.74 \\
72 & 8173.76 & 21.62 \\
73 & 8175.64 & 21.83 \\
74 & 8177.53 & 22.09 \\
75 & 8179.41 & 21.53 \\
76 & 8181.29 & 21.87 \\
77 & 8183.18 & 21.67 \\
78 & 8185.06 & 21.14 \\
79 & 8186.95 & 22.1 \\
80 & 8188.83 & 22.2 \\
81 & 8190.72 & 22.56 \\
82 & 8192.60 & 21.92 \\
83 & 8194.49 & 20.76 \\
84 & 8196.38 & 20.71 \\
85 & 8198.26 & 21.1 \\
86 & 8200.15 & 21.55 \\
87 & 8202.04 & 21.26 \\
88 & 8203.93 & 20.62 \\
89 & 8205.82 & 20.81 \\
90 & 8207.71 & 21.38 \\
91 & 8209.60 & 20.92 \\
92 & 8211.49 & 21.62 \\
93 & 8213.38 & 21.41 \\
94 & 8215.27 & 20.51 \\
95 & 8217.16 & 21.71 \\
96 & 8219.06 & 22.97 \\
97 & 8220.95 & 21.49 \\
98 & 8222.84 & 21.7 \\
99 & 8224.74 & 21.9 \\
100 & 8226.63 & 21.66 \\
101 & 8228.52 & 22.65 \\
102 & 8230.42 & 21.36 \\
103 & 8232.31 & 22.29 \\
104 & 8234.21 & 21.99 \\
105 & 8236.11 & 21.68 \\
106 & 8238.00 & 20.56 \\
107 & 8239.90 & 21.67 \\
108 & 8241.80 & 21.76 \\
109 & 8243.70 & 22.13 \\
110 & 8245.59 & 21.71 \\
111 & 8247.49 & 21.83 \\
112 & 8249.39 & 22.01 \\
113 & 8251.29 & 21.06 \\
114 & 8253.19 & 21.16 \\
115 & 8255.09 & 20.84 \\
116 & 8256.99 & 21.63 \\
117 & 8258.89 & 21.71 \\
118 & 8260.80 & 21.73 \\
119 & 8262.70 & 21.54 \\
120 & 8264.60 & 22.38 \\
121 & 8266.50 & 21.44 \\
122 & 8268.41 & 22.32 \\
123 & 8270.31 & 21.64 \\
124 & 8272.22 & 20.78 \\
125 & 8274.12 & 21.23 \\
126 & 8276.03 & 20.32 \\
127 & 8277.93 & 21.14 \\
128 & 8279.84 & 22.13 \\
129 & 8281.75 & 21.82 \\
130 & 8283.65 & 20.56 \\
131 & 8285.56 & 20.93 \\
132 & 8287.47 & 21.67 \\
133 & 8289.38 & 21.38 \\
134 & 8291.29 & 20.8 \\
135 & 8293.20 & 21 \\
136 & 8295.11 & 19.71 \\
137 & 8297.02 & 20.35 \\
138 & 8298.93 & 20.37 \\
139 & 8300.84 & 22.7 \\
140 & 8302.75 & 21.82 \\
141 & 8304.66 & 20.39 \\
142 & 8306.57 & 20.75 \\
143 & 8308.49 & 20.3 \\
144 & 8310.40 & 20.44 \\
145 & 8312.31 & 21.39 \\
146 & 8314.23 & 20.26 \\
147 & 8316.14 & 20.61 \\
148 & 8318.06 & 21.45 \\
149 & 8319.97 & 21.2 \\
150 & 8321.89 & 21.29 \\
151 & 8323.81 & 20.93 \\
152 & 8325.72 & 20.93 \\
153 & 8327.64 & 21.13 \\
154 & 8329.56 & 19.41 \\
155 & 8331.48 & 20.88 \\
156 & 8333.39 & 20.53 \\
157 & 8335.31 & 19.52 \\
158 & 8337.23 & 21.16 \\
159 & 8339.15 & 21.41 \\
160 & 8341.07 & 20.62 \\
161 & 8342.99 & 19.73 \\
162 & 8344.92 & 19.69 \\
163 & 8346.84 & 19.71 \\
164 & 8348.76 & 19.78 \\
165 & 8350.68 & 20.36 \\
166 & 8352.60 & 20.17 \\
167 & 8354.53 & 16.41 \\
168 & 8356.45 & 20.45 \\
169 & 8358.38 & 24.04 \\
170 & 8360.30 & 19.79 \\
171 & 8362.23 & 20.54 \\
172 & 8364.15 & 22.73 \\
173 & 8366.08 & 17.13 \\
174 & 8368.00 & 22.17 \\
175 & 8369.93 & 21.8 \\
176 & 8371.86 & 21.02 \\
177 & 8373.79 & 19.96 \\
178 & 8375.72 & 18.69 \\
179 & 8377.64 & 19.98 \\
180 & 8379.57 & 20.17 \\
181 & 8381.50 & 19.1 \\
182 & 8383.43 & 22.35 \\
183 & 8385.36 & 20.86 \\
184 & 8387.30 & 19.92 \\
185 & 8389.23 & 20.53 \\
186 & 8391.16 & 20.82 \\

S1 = 21.3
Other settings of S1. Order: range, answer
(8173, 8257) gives 21.6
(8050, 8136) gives 21.6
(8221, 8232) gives 21.9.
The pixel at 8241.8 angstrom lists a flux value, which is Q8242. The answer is 21.76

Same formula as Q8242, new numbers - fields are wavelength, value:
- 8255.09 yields 20.84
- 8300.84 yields 22.7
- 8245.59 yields 21.71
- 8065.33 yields 21.64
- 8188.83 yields 22.2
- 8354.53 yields 16.41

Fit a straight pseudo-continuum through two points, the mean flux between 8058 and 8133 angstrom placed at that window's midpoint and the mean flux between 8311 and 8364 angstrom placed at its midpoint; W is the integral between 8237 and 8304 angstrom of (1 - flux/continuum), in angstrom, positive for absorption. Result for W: -1.7 angstrom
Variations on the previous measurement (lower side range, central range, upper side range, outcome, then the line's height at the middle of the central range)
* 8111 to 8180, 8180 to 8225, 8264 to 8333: 0.5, 21.7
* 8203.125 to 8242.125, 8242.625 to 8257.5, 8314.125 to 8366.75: -0.2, 21.3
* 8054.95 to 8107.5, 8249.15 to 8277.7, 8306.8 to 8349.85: -0.8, 20.8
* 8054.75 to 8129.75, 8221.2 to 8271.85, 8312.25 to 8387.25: -1.8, 20.9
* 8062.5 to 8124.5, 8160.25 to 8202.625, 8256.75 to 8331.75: -1.0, 21.4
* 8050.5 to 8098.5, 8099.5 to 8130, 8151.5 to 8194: -0.1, 21.7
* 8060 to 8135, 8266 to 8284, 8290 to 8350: -0.4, 20.9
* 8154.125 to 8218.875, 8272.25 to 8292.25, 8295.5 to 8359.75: -0.2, 21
